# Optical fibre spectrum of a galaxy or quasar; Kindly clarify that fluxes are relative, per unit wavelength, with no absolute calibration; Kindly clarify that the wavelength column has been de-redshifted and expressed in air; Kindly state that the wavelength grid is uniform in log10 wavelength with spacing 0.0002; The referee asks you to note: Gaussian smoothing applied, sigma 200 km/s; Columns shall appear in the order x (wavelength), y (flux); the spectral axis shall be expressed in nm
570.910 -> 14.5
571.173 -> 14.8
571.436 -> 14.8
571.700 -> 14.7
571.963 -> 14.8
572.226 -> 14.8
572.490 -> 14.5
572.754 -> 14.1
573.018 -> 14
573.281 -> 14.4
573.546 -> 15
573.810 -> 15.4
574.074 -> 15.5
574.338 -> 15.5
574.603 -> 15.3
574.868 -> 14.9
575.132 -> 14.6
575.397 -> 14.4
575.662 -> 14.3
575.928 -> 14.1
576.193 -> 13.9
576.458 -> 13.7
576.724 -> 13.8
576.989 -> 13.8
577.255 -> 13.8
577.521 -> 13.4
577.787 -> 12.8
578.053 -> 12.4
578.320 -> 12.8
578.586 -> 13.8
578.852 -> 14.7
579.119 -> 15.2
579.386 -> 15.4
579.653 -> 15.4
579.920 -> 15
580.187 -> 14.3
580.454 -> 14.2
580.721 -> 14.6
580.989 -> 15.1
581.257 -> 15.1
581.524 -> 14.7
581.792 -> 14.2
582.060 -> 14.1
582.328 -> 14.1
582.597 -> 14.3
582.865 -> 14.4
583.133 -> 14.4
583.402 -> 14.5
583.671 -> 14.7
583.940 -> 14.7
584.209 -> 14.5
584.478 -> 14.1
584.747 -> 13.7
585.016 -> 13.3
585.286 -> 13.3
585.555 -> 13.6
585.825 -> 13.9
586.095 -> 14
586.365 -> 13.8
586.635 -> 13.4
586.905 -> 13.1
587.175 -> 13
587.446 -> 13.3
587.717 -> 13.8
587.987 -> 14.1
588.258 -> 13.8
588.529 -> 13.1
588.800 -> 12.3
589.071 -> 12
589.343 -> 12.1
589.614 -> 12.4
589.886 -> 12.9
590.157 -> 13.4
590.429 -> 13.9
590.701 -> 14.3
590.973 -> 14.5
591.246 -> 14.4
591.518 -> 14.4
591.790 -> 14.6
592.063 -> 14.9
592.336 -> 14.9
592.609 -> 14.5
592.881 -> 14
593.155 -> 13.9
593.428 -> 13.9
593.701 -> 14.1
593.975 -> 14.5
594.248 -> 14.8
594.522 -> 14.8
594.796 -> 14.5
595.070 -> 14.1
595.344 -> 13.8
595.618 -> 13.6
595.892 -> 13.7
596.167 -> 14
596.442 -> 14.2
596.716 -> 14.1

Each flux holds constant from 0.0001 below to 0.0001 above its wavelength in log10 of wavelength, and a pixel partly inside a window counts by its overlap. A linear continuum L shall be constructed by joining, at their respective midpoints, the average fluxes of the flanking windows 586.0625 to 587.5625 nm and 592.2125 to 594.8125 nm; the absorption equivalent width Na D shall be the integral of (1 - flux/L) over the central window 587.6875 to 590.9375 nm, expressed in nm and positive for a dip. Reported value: 0.134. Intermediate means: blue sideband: 13.4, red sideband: 14.4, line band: 13.2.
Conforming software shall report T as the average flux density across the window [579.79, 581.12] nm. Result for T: 14.6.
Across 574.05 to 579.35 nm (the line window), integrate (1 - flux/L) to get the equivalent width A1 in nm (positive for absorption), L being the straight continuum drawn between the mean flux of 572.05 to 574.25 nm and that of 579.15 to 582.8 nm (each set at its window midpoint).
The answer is 0.21 nm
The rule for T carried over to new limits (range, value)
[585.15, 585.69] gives 13.4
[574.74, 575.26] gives 14.8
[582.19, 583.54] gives 14.3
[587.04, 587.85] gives 13.4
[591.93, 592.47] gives 14.9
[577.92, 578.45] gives 12.6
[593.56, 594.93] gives 14.5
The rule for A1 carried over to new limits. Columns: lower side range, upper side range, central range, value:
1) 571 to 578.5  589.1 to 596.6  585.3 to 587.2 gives 0.07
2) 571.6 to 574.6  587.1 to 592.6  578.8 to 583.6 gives -0.14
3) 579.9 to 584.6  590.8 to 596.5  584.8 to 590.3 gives 0.44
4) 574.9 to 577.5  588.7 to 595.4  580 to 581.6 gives -0.08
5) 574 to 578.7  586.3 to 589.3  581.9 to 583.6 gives -0.09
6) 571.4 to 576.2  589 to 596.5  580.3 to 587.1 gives 0.09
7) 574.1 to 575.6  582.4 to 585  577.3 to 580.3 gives 0.12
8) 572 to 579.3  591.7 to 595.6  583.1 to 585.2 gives 0.01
